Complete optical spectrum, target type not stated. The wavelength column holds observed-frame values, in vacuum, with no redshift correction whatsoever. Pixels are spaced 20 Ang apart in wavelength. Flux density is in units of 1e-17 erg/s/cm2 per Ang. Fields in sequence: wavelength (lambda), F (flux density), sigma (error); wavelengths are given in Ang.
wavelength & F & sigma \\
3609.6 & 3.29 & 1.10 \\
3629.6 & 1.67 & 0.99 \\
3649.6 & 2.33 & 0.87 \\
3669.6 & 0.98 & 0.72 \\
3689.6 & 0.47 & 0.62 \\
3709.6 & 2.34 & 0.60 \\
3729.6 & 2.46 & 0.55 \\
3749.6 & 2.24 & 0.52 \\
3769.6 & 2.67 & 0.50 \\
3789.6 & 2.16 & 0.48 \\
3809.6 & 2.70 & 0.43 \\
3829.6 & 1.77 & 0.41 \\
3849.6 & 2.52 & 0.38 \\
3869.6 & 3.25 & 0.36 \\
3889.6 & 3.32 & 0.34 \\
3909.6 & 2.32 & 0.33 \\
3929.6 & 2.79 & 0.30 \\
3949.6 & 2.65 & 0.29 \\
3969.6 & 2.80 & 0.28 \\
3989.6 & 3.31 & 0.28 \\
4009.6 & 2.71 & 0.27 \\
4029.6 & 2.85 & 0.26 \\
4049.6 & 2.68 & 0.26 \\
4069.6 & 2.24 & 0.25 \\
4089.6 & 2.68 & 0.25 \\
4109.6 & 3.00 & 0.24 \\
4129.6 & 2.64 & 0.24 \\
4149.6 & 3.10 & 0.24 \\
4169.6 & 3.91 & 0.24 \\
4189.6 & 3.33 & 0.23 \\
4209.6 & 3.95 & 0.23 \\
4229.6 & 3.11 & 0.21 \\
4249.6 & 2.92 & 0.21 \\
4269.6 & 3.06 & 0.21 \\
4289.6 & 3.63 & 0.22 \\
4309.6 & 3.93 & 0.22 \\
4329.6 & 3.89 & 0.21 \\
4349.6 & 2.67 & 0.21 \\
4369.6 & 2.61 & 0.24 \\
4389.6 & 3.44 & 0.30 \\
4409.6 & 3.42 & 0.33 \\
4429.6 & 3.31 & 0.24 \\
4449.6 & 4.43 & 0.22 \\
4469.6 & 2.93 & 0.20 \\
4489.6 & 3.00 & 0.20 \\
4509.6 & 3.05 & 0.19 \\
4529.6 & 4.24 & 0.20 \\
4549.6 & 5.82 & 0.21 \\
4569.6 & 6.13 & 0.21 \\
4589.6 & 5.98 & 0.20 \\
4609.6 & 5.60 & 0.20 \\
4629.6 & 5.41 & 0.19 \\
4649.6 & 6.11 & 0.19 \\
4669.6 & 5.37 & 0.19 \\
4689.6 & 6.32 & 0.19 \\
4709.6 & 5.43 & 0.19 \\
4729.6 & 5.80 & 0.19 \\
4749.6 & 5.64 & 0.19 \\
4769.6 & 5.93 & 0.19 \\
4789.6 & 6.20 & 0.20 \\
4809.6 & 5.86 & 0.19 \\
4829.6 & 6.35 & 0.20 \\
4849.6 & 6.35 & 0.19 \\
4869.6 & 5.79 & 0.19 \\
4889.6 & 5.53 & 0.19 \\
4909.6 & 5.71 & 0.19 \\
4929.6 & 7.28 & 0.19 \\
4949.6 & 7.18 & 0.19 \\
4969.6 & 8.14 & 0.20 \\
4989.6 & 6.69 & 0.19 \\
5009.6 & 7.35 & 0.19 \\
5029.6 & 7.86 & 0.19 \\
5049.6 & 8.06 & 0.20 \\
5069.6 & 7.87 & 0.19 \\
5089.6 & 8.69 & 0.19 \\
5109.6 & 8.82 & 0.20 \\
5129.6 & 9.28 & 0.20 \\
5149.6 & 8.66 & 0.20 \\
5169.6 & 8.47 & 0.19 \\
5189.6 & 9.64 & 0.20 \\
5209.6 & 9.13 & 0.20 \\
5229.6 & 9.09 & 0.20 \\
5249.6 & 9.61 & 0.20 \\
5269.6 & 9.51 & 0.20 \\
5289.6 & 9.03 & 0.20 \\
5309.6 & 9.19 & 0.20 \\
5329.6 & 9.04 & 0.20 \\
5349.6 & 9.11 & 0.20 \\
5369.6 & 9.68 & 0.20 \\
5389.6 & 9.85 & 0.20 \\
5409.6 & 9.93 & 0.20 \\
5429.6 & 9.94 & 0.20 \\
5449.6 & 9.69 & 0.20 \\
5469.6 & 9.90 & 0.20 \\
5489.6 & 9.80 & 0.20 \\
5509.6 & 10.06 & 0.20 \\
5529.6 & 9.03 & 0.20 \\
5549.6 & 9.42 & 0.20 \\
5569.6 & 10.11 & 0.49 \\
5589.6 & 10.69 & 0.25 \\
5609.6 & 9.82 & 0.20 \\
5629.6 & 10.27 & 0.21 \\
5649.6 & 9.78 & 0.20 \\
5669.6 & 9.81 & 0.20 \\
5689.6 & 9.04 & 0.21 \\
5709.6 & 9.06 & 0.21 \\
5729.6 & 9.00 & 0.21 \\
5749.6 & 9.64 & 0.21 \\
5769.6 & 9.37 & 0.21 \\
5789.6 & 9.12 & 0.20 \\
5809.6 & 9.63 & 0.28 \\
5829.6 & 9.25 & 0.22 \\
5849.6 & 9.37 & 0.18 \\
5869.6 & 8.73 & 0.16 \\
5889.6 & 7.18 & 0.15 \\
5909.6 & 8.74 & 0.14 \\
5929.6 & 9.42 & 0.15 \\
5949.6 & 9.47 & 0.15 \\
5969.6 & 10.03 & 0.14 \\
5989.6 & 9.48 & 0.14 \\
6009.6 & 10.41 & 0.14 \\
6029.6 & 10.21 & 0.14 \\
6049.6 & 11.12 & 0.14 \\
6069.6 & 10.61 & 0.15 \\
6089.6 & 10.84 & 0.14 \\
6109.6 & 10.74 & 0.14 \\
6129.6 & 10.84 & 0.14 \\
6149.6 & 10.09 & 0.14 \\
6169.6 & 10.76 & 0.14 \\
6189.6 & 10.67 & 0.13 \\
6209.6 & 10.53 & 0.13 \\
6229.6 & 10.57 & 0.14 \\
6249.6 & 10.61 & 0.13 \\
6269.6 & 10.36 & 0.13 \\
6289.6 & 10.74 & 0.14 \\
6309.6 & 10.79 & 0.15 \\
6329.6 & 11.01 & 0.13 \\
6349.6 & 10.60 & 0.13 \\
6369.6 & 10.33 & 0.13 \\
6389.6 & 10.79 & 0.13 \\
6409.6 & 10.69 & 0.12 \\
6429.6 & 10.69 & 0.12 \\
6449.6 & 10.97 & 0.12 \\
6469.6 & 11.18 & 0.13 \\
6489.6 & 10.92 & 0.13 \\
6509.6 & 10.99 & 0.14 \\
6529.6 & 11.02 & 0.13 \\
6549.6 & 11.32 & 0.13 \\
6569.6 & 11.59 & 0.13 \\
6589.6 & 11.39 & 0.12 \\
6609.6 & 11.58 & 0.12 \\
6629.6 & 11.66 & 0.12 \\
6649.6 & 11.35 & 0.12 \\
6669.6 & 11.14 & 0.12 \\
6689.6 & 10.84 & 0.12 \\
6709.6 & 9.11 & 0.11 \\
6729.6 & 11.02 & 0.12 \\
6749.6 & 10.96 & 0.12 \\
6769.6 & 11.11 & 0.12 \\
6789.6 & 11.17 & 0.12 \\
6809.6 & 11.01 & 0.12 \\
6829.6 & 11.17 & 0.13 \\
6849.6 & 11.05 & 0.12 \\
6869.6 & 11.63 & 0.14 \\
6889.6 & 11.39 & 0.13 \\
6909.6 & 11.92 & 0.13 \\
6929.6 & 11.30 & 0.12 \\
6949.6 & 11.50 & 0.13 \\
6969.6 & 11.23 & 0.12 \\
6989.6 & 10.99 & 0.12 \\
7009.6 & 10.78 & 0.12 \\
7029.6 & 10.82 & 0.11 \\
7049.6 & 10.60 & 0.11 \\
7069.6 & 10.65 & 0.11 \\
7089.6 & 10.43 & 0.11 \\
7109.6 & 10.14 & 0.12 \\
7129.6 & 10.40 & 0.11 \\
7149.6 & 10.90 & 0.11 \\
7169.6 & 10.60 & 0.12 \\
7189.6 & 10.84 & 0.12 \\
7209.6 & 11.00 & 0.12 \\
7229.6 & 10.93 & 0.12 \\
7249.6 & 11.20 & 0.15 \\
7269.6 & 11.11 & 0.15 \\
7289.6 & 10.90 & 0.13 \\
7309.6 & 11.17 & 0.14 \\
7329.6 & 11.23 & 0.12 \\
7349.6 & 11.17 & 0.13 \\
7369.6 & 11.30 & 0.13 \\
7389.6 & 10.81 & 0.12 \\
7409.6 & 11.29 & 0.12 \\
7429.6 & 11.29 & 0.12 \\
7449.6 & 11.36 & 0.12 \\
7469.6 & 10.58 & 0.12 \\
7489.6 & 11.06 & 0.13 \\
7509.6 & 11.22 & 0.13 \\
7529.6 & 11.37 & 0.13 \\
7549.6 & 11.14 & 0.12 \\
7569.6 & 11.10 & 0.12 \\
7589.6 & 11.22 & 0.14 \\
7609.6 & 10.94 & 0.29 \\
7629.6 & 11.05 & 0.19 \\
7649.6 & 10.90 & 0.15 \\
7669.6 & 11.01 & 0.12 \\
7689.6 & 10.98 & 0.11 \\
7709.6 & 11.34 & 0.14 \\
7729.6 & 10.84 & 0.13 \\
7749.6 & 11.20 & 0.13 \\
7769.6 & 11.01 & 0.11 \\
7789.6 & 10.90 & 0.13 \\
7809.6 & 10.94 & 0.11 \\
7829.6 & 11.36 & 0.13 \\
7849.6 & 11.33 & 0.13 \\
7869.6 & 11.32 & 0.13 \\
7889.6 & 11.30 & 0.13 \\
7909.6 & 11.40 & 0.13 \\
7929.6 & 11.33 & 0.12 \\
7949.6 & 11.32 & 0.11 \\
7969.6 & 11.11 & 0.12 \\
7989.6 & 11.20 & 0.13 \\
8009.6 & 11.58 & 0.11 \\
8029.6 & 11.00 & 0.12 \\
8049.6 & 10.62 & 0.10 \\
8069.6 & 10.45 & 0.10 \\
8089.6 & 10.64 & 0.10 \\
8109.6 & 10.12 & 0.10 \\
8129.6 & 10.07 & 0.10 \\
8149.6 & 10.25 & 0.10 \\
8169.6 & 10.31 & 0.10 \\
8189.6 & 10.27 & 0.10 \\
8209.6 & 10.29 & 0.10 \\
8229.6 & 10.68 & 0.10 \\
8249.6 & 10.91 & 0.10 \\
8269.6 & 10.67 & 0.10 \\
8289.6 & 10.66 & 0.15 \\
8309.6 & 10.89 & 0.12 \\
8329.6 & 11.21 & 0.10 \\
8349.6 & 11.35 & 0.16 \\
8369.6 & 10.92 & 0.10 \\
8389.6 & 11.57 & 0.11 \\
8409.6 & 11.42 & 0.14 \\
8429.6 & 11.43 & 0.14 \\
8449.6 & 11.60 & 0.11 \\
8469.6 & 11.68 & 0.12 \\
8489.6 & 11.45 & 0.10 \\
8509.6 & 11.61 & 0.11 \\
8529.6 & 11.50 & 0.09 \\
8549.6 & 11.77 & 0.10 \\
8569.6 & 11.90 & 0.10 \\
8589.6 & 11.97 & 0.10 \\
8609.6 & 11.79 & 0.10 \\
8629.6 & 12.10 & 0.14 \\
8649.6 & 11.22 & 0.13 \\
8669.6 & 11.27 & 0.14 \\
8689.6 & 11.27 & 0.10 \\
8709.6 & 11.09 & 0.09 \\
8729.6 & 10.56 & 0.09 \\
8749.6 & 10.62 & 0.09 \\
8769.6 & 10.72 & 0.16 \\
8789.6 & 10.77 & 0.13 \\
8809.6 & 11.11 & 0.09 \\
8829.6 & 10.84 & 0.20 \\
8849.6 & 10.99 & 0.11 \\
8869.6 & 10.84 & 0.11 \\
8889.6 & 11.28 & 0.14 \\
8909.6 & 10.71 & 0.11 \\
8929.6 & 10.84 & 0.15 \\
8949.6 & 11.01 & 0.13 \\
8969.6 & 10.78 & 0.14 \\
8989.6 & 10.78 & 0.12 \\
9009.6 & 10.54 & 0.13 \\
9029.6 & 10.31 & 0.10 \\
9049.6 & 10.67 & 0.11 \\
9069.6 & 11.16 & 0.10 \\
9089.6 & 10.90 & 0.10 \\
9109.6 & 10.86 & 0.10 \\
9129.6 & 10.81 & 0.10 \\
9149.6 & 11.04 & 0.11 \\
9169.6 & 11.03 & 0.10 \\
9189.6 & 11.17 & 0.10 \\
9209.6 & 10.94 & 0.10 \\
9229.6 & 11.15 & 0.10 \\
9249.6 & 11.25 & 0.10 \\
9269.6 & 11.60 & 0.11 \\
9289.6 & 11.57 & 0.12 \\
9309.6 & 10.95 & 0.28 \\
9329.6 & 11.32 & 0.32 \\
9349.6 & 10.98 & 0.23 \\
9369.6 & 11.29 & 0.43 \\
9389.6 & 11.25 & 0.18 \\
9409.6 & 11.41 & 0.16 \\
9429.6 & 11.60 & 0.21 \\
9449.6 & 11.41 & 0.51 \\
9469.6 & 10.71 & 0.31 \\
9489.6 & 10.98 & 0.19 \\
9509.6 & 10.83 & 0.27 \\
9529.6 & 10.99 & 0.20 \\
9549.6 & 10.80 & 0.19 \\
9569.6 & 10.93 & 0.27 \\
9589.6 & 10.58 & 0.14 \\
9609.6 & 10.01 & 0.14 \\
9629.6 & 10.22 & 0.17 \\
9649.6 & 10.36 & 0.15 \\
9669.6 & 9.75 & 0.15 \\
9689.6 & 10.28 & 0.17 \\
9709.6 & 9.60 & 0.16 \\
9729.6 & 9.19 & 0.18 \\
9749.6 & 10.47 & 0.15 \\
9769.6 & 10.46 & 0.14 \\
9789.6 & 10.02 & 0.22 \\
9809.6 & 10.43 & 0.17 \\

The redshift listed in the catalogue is 0.14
